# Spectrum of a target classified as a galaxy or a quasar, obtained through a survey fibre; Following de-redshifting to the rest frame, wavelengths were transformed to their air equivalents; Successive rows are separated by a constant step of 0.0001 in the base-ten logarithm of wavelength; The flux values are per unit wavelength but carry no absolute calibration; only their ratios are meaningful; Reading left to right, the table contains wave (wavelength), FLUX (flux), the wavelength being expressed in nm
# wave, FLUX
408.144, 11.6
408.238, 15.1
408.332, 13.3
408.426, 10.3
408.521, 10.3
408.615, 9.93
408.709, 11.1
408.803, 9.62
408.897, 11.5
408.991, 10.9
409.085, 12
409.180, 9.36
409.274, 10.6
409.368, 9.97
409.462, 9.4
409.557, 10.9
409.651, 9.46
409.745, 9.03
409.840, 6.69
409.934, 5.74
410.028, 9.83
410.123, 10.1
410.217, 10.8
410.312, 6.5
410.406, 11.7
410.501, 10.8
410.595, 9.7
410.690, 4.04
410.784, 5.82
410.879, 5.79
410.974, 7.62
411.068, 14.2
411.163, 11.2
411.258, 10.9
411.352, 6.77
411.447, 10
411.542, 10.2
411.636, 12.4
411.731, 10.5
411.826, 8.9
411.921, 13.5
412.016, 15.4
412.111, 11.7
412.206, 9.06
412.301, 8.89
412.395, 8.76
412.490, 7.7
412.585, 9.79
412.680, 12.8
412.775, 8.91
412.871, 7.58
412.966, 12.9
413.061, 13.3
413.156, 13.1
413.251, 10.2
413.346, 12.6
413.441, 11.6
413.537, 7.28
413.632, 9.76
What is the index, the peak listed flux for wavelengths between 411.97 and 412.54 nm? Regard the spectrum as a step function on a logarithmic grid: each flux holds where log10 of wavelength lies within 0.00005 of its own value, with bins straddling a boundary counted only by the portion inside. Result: 15.4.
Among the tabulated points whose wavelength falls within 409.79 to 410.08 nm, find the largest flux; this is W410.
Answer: 9.83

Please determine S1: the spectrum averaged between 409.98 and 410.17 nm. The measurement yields 9.94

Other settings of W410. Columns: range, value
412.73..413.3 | 13.3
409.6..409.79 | 9.46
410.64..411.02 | 7.62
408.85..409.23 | 12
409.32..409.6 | 10.9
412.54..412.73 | 12.8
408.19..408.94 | 15.1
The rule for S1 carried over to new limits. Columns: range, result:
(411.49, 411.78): 11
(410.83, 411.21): 9.68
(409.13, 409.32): 9.97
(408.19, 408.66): 11.8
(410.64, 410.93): 5.27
